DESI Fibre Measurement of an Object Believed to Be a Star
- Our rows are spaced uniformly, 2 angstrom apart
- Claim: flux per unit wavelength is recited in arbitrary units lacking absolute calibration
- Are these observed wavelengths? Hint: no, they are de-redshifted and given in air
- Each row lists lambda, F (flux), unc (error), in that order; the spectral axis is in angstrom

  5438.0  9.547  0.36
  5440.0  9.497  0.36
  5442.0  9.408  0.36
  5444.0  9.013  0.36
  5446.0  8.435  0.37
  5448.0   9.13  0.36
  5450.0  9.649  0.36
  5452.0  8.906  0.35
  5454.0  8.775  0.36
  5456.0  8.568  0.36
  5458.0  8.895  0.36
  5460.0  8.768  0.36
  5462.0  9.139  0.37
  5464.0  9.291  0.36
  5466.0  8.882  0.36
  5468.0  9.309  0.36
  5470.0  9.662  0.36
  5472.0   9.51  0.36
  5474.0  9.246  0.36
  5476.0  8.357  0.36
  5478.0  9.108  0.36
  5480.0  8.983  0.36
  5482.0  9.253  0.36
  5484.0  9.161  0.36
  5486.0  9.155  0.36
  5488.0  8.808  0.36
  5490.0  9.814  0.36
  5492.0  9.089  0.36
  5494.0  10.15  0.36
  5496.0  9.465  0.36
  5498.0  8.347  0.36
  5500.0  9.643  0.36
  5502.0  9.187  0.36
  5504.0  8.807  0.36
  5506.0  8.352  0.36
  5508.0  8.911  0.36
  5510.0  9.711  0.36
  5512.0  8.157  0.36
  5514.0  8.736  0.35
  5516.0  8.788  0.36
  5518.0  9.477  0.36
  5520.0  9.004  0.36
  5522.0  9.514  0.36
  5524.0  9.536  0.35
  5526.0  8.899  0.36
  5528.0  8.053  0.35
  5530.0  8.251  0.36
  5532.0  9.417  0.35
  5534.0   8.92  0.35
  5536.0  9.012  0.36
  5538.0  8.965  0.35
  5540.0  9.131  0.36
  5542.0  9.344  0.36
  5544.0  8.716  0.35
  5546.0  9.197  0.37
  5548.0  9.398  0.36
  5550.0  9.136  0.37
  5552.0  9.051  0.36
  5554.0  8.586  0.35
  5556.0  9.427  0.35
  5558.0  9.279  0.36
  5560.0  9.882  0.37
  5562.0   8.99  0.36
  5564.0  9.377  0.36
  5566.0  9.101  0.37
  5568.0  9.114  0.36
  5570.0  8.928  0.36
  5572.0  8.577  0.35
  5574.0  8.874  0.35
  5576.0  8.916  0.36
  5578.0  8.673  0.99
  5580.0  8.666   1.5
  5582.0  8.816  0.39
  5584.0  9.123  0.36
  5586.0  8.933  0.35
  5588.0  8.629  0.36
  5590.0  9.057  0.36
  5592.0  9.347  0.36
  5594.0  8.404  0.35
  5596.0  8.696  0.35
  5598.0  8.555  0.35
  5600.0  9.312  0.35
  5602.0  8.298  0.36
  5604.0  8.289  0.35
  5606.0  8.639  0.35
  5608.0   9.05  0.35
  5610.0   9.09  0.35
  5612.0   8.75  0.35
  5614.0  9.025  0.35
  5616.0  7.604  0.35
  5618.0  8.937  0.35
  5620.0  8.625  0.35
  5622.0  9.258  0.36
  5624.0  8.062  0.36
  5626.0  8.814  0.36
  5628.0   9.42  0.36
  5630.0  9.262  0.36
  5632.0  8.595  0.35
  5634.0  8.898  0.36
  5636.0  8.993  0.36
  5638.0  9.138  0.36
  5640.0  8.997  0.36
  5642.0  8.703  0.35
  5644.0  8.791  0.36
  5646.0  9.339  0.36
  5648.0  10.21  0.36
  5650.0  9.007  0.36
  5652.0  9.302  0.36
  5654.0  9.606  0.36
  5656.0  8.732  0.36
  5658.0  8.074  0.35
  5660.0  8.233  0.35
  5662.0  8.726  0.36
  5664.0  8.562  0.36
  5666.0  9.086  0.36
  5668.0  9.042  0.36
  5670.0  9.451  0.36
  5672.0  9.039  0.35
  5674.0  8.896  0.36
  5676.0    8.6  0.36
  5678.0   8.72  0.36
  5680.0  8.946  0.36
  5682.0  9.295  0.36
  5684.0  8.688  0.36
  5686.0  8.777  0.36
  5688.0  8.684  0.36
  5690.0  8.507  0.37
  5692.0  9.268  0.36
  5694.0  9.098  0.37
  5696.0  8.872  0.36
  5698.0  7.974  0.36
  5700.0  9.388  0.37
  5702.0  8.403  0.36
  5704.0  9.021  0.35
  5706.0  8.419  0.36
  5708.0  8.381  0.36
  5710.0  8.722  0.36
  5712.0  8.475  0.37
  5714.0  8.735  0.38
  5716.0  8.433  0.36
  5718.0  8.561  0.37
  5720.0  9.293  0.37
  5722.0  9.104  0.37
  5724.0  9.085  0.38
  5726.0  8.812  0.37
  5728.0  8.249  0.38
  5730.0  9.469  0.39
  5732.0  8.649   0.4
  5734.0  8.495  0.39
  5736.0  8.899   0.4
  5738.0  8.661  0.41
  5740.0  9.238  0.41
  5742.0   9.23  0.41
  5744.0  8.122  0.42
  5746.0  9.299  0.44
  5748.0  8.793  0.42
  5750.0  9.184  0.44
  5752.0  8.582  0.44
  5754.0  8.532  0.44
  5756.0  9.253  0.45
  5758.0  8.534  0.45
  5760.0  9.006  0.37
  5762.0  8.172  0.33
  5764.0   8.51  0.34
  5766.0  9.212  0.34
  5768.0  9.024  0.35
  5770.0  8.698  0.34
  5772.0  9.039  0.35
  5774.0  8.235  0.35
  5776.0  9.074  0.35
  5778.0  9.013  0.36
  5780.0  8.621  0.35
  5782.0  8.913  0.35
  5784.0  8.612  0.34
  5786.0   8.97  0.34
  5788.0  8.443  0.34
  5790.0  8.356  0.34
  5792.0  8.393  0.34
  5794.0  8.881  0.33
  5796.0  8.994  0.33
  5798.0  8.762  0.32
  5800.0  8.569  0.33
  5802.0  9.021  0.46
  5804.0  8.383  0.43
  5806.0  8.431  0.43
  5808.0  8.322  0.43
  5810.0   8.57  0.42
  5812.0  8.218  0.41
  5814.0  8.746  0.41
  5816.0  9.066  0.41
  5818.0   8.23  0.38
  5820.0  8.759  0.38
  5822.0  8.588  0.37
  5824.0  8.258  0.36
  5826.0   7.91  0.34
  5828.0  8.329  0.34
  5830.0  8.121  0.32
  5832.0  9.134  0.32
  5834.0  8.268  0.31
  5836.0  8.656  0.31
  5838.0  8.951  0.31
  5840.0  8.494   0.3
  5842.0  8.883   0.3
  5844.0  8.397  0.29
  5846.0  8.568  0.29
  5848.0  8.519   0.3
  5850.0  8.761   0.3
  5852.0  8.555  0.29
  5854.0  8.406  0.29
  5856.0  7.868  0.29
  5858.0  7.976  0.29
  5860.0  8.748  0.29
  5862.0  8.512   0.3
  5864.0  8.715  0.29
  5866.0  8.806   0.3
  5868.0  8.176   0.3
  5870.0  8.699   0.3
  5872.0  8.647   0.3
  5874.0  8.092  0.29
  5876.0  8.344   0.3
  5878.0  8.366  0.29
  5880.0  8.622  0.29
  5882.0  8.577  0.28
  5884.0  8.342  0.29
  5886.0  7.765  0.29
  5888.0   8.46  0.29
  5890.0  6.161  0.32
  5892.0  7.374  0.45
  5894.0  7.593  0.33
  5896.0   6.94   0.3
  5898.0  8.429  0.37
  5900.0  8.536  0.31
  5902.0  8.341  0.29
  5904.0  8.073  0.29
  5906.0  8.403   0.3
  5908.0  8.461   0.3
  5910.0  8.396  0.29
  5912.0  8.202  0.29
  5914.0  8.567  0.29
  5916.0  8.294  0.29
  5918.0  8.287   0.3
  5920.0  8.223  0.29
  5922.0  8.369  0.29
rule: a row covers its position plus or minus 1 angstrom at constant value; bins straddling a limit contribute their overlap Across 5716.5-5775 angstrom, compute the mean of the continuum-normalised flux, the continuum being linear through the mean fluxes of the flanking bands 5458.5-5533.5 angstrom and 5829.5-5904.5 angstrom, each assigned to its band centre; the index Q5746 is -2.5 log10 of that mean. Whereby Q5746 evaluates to -0.03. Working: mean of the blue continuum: 9.08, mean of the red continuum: 8.32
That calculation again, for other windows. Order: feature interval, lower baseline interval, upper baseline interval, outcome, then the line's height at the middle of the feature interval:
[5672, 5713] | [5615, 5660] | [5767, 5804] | 0.011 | 8.85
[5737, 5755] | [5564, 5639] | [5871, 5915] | -0.046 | 8.48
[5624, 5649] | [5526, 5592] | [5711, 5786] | -0.017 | 8.92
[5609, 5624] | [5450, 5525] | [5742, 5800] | 0.029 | 8.95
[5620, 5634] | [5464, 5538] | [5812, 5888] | -0.003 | 8.86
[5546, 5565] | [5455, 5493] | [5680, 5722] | -0.030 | 8.98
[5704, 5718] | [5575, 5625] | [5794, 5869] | 0.010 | 8.65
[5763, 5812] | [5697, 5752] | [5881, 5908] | -0.029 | 8.47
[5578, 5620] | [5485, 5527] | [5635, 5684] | 0.034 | 9.03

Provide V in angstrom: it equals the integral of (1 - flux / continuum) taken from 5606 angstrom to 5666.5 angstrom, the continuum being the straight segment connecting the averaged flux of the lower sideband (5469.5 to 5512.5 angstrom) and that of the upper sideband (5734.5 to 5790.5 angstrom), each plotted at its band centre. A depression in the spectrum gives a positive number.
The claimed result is 0.4 angstrom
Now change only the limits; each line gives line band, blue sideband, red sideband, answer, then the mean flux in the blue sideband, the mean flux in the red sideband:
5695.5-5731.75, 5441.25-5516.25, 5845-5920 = -0.6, 9.07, 8.26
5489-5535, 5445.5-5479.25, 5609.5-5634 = -0.5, 9.05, 8.79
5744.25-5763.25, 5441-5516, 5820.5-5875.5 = -0.3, 9.07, 8.48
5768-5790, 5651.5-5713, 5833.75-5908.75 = -0.5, 8.8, 8.3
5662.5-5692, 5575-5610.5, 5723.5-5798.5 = -0.3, 8.8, 8.79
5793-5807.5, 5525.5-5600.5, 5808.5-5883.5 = -0.2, 8.97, 8.5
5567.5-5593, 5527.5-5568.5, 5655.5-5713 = 0.3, 9.08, 8.76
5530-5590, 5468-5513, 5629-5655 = 0.7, 9.13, 9.14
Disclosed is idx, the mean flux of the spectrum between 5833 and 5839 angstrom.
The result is 8.62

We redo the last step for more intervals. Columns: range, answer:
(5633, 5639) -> 9.01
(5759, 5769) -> 8.78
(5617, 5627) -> 8.74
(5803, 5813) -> 8.38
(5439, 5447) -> 9.09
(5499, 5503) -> 9.41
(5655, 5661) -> 8.35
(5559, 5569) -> 9.29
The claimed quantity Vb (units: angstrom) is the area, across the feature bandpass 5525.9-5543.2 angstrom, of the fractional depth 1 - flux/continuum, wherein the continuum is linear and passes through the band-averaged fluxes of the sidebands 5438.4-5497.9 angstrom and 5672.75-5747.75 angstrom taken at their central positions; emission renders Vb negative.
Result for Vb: 0.3 angstrom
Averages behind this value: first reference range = 9.14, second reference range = 8.8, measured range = 8.89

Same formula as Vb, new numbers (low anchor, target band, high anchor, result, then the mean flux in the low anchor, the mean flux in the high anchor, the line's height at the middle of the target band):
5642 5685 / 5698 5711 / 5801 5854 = 0.28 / 8.96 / 8.54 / 8.86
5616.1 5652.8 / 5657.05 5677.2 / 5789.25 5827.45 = 0.29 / 8.98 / 8.55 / 8.9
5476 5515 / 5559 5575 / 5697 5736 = -0.25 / 9.08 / 8.72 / 8.96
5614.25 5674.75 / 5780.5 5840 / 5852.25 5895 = -1.25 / 8.91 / 8.21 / 8.4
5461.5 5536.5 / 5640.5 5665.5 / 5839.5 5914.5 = -0.54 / 9.08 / 8.28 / 8.76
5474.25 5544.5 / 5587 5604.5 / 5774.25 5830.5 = 0.32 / 9.04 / 8.59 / 8.91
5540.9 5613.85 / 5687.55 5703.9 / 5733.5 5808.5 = 0.07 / 8.95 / 8.75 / 8.83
